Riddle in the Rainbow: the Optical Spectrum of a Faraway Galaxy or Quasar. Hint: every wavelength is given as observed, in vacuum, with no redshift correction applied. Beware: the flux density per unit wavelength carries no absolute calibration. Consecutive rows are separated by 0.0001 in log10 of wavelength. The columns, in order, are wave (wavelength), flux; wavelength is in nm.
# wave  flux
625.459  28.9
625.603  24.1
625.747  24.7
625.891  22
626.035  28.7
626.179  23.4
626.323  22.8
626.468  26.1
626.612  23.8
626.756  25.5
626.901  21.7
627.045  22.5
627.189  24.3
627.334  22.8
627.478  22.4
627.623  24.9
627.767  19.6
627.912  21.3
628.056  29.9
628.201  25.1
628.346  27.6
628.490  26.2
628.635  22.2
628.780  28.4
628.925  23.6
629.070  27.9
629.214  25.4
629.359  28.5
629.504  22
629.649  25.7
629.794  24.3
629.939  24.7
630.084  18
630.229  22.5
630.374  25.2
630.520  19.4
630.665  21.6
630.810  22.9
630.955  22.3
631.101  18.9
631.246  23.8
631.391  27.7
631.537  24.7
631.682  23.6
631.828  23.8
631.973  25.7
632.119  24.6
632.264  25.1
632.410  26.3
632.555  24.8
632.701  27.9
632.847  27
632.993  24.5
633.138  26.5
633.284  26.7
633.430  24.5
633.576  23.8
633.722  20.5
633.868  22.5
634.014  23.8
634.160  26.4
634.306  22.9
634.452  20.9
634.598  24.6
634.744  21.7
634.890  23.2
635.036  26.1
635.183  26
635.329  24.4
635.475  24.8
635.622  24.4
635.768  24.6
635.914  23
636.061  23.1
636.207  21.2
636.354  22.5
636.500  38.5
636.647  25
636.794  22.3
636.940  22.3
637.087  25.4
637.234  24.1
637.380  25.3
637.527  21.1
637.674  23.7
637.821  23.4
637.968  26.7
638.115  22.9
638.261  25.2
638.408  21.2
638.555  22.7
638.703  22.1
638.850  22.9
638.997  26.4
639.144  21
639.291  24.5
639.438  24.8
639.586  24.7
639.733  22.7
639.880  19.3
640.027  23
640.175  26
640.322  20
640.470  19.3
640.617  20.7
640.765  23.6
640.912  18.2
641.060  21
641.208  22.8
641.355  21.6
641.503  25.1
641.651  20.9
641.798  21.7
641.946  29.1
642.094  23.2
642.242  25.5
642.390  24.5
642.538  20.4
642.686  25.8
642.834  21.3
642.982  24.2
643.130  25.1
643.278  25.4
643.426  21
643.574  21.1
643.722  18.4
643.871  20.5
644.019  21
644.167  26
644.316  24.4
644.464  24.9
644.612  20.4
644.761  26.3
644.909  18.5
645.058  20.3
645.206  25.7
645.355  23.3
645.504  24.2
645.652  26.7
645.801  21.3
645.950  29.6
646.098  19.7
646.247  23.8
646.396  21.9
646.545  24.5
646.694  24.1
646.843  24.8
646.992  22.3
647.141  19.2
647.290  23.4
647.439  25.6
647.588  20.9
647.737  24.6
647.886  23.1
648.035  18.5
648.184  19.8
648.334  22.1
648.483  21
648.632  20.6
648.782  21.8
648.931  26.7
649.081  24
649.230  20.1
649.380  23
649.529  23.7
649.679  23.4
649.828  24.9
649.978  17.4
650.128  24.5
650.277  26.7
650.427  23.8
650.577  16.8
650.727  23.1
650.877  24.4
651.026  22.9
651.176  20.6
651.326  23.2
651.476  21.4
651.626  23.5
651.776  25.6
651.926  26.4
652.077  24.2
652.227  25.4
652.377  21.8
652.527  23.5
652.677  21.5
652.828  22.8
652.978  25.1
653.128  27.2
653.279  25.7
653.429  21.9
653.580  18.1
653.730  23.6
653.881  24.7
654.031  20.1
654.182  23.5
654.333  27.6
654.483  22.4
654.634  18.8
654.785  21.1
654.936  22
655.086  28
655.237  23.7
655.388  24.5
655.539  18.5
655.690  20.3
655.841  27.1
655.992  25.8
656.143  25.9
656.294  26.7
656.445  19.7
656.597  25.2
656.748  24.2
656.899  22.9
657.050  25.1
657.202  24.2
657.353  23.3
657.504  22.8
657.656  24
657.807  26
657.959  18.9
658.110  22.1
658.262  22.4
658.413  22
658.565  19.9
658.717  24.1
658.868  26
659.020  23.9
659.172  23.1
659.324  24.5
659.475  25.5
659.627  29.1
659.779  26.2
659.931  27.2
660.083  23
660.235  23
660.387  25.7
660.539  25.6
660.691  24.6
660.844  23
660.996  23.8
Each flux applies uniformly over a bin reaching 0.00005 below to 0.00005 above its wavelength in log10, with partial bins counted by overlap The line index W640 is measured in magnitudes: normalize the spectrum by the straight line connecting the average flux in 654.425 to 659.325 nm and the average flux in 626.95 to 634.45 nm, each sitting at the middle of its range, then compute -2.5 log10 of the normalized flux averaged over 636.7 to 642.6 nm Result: 0.04 mag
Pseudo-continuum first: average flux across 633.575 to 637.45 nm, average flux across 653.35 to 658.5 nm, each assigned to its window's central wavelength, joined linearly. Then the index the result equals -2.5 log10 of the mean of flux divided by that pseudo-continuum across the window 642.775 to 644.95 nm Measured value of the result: 0.05 mag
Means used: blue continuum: 24.2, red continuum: 23.1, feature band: 22.6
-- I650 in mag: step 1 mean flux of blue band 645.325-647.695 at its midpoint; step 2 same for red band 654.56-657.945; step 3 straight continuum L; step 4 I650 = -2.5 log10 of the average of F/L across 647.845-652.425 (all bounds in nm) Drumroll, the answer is 0.04 mag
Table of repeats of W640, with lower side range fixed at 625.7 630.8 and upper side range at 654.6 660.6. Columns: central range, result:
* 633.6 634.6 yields 0.05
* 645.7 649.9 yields 0.05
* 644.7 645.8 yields 0.03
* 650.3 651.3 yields 0.08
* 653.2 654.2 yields 0.07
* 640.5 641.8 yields 0.11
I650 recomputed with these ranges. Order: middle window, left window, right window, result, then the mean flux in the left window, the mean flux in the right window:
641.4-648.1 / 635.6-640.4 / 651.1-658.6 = 0.02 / 23.8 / 23.3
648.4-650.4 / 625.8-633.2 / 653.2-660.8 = 0.04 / 24.3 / 23.7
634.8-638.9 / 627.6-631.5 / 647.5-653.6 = -0.03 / 24.1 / 22.9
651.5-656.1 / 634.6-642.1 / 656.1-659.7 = 0.01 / 23.5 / 23.8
